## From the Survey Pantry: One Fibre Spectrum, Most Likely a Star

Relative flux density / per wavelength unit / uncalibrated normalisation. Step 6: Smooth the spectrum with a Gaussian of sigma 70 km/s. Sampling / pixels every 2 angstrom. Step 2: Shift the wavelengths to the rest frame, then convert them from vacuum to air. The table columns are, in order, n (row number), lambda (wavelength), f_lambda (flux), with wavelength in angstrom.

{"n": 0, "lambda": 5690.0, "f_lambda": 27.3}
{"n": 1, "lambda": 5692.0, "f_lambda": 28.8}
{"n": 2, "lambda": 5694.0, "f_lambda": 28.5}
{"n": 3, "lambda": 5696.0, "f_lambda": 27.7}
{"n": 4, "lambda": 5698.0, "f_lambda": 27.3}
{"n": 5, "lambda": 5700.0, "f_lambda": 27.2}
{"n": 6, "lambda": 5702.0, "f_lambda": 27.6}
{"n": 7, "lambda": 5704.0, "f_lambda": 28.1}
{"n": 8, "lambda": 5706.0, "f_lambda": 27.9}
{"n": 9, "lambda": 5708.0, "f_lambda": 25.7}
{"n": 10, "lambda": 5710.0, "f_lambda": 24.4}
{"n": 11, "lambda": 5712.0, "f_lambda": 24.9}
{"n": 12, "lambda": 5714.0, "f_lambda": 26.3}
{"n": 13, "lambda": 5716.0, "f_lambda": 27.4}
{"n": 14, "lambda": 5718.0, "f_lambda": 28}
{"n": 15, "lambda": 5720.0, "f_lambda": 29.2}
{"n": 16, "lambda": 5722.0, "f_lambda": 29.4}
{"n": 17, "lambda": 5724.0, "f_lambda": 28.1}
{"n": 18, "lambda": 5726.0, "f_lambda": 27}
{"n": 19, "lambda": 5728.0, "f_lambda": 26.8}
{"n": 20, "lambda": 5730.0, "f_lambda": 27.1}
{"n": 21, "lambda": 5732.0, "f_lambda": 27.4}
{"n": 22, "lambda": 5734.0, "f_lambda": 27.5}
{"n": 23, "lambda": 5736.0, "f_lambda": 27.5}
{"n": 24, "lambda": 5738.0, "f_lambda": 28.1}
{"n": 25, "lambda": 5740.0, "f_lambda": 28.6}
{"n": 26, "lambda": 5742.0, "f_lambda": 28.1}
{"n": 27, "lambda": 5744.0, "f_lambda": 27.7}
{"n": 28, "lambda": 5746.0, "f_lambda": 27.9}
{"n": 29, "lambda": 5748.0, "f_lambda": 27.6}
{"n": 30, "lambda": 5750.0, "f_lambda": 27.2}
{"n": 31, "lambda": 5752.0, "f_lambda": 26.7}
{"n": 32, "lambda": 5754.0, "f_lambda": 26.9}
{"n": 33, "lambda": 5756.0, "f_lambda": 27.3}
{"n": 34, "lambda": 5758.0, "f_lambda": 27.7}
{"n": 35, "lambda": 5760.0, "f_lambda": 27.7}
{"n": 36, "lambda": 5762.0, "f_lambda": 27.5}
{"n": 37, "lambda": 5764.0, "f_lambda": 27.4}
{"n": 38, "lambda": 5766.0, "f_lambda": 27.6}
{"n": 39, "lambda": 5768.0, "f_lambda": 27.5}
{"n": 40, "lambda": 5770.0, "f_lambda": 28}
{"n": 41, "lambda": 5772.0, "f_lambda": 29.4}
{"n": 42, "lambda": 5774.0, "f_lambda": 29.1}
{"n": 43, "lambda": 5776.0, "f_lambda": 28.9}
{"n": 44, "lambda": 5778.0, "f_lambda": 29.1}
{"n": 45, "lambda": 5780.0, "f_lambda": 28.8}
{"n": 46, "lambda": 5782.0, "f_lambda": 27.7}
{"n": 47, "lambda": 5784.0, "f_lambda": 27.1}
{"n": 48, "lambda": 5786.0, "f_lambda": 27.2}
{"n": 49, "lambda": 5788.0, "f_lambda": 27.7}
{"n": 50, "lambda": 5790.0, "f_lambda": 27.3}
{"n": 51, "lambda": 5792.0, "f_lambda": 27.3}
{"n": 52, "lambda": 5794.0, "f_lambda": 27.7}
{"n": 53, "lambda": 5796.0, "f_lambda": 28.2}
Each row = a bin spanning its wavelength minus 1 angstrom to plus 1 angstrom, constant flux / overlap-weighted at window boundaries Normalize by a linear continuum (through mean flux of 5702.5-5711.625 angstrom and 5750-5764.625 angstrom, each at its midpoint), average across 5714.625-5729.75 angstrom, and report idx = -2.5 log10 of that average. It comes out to -0.047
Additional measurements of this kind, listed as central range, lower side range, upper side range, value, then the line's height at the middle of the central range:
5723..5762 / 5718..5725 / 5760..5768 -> 0.02 mag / 28.2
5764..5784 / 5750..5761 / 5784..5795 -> -0.04 mag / 27.3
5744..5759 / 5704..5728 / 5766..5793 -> 0.01 mag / 27.7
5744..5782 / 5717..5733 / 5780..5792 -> -0.01 mag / 27.6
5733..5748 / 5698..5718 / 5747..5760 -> -0.03 mag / 27.1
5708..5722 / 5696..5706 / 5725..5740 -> 0.03 mag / 27.5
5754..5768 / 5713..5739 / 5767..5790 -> 0.02 mag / 28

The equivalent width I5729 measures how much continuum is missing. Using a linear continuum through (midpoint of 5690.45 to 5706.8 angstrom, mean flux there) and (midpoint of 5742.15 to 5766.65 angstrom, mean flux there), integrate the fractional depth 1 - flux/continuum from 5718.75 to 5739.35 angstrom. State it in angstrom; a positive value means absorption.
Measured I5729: -0.14 angstrom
